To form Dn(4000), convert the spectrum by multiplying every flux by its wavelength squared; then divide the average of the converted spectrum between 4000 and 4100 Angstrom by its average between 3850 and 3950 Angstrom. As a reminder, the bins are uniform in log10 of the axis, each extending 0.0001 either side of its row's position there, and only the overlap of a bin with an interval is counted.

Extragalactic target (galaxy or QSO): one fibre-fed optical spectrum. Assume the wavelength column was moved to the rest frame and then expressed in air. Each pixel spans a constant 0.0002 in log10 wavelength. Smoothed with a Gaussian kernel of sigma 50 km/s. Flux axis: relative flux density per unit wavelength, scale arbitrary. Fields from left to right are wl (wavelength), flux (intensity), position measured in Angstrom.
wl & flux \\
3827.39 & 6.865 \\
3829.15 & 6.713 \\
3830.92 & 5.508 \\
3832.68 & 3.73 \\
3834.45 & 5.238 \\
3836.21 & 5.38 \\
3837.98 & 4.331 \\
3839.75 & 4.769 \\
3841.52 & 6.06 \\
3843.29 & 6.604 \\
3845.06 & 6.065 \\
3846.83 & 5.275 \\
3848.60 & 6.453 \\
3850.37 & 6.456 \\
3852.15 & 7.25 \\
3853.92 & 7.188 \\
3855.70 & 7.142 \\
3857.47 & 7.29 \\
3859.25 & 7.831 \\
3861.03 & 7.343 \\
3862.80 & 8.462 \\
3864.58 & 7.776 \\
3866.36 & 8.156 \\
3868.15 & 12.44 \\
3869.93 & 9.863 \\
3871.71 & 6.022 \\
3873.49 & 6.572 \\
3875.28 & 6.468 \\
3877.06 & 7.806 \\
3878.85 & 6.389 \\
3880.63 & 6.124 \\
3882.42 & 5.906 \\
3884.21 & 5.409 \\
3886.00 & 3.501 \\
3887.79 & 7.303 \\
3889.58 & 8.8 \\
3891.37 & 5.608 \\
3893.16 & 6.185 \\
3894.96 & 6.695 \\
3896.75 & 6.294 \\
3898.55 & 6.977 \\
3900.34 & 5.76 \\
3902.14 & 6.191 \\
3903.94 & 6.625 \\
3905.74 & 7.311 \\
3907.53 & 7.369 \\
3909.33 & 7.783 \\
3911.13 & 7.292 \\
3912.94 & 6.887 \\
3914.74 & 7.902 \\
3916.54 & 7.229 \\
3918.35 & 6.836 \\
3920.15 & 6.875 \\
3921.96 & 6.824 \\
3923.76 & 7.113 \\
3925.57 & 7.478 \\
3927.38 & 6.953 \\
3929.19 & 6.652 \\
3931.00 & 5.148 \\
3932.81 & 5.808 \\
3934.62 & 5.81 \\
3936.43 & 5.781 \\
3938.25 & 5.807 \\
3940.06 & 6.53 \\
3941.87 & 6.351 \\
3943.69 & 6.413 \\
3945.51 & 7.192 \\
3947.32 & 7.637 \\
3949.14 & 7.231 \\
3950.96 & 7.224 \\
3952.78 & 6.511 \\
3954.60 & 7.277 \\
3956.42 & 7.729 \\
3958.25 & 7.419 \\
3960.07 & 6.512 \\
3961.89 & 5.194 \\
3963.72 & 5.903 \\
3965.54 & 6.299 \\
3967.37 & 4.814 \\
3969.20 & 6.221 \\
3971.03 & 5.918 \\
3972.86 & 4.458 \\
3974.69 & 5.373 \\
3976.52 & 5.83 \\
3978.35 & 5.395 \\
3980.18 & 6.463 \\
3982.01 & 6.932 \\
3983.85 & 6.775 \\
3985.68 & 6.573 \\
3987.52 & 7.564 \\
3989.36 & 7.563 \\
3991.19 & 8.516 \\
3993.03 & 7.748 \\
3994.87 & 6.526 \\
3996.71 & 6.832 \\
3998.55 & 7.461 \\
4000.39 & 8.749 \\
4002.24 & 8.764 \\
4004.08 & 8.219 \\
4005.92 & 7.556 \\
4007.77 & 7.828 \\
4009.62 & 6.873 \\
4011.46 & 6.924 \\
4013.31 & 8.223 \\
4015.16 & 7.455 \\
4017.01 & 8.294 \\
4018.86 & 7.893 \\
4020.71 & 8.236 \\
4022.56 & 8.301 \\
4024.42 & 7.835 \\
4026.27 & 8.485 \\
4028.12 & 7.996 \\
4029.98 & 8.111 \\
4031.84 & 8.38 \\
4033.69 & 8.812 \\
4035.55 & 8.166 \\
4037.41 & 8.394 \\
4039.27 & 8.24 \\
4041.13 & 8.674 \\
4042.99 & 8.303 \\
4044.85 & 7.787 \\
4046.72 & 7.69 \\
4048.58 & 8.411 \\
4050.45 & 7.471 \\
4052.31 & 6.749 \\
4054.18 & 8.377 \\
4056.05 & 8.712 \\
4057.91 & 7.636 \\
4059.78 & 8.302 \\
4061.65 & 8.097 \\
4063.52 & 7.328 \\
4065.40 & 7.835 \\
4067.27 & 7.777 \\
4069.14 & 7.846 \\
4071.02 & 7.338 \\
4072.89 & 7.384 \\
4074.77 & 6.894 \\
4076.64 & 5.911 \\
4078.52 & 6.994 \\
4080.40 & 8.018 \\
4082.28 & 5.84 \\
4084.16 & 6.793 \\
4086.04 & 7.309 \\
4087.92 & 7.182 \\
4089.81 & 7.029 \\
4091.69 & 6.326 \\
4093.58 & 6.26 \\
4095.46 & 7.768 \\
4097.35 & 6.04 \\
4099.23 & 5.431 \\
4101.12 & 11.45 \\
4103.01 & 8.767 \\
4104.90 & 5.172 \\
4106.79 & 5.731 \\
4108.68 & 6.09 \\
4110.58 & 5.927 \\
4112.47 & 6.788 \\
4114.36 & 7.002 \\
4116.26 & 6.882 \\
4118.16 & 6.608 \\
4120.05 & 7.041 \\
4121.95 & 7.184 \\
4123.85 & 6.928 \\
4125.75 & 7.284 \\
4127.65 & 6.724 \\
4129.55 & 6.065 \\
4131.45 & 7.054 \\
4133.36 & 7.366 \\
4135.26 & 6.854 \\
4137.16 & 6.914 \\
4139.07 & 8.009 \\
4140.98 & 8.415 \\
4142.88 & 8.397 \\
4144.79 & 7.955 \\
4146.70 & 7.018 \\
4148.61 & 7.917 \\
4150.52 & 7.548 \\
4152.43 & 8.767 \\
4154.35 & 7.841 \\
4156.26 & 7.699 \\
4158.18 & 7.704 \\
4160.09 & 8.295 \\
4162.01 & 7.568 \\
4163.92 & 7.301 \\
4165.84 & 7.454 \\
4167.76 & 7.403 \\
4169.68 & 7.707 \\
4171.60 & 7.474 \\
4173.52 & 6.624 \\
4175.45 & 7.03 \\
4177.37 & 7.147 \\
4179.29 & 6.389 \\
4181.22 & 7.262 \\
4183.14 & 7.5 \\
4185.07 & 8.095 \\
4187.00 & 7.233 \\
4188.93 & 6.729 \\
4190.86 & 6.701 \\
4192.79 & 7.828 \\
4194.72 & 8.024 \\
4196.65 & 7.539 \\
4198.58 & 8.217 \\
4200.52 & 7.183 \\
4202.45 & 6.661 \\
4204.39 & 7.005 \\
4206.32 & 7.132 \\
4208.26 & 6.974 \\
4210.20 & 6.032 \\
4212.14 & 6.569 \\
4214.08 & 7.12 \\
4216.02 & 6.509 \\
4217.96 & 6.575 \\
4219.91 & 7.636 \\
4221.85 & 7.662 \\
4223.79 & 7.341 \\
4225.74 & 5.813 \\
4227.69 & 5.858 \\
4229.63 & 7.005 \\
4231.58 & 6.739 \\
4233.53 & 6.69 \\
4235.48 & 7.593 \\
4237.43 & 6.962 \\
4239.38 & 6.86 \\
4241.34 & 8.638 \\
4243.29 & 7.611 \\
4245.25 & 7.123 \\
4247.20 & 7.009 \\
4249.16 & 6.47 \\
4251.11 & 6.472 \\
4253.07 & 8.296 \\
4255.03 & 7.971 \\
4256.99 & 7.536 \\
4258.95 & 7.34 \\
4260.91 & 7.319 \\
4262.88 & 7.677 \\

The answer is 1.19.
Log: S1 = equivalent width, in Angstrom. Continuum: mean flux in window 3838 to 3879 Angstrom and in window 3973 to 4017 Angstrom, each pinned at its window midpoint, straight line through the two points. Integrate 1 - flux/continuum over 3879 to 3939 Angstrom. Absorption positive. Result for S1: 5.2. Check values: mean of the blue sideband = 7.16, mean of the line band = 6.55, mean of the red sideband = 7.2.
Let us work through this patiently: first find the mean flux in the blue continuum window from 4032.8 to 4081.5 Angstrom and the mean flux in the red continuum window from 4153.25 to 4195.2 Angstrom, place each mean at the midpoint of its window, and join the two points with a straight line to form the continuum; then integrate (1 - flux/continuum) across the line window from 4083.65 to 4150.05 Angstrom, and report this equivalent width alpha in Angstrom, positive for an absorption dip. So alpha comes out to 4.50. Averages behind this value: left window 7.8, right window 7.41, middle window 7.08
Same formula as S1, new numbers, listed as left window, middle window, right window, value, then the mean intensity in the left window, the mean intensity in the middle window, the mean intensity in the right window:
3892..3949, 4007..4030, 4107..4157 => -3.08 Angstrom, 6.7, 7.87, 7.22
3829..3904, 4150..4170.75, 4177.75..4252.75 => -2.21 Angstrom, 6.6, 7.76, 7.08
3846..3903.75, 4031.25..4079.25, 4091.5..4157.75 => -4.70 Angstrom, 6.96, 7.83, 7.19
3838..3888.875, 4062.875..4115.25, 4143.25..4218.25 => 1.48 Angstrom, 6.89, 7.01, 7.34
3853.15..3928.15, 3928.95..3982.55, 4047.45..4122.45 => 6.58 Angstrom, 7.09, 6.25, 7.19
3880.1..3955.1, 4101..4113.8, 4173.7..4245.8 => 0.16 Angstrom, 6.63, 6.85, 7.1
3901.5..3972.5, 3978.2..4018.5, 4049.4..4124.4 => -3.56 Angstrom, 6.65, 7.47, 7.16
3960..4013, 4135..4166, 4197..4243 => -3.73 Angstrom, 6.78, 7.77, 7.01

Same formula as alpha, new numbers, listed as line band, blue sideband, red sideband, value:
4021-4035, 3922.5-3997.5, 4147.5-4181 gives -2.89 Angstrom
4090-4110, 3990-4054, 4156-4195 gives 1.99 Angstrom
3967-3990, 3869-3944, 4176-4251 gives 1.99 Angstrom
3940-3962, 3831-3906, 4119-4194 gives -0.29 Angstrom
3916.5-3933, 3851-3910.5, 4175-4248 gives 0.90 Angstrom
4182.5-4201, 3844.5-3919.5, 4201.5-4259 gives -1.26 Angstrom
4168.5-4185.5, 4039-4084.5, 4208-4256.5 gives -0.01 Angstrom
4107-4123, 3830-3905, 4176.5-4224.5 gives 0.85 Angstrom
